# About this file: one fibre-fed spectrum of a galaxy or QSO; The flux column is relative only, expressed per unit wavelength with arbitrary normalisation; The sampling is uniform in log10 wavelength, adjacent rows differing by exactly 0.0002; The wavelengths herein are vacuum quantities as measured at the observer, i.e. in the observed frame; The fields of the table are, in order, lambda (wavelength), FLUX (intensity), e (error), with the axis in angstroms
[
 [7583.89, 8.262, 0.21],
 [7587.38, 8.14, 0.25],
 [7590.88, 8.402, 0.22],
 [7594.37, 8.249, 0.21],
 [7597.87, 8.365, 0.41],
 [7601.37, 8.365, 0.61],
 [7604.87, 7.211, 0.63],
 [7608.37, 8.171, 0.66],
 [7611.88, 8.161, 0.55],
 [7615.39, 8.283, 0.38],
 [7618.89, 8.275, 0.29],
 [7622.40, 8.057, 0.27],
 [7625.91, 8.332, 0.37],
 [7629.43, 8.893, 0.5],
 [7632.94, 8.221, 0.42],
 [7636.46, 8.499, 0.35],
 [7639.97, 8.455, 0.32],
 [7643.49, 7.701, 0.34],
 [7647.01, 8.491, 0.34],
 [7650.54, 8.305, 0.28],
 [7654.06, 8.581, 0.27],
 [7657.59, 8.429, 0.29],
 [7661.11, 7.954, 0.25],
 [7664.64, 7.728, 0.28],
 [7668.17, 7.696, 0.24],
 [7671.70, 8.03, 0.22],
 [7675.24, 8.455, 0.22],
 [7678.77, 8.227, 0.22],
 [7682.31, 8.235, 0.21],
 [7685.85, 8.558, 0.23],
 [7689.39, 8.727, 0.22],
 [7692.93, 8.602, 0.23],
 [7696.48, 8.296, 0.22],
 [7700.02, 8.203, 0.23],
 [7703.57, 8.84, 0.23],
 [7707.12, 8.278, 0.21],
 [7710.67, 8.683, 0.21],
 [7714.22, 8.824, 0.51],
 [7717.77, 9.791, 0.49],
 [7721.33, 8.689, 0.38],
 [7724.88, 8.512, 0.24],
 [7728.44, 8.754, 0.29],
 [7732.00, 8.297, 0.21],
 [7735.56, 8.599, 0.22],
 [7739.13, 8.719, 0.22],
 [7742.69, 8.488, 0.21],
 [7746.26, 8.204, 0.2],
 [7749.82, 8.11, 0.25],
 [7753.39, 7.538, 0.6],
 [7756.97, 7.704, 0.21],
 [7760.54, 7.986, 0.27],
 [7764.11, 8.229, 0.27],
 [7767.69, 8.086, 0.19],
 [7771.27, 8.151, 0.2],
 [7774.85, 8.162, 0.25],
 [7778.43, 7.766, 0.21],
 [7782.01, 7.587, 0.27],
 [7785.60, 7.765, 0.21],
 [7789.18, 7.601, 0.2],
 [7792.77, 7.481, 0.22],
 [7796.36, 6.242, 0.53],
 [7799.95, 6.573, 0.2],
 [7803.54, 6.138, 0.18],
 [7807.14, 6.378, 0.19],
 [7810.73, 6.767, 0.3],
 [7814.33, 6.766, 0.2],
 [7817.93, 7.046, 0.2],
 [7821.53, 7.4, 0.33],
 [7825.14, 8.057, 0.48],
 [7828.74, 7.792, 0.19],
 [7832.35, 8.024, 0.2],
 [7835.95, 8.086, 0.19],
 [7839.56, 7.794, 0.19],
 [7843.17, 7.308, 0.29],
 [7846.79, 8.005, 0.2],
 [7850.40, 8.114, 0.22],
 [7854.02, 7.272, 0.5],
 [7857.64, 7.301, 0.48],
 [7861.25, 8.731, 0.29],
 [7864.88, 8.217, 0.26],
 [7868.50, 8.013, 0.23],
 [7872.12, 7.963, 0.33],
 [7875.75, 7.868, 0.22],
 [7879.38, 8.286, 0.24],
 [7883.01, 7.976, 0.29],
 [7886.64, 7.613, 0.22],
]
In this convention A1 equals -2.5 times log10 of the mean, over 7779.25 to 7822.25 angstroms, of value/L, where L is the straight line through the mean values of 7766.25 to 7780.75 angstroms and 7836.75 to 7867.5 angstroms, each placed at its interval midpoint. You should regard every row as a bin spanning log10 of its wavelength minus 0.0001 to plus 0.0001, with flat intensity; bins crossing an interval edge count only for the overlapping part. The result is 0.14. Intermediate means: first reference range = 8.02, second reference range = 7.85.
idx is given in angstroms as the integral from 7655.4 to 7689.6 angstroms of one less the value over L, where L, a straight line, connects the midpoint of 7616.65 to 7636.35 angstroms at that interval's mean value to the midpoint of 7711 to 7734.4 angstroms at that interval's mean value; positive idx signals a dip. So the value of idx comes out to 1.6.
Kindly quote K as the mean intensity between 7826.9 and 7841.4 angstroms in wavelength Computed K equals 7.93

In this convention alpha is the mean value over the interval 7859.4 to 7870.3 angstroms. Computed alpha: 8.32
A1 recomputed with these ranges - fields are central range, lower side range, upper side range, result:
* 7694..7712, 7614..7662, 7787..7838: -0.07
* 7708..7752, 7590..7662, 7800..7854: -0.11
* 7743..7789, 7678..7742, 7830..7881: 0.05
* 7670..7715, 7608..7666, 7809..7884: -0.04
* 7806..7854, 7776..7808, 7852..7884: 0.00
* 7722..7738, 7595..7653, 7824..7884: -0.06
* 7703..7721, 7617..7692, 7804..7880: -0.10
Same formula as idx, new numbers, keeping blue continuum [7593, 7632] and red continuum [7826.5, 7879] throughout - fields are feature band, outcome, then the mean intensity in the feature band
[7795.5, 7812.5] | 3.3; 6.43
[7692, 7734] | -2.9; 8.65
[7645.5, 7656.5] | -0.4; 8.45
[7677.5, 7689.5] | -0.4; 8.4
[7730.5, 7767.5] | -0.7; 8.18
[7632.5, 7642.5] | -0.2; 8.36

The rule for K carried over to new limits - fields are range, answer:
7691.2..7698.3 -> 8.44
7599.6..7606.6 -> 7.79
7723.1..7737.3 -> 8.54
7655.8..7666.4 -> 8.04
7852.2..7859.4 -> 7.28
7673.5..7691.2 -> 8.44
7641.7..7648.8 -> 8.09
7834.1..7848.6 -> 7.8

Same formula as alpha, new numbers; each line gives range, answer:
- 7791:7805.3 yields 6.61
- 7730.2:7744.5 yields 8.52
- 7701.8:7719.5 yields 8.88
